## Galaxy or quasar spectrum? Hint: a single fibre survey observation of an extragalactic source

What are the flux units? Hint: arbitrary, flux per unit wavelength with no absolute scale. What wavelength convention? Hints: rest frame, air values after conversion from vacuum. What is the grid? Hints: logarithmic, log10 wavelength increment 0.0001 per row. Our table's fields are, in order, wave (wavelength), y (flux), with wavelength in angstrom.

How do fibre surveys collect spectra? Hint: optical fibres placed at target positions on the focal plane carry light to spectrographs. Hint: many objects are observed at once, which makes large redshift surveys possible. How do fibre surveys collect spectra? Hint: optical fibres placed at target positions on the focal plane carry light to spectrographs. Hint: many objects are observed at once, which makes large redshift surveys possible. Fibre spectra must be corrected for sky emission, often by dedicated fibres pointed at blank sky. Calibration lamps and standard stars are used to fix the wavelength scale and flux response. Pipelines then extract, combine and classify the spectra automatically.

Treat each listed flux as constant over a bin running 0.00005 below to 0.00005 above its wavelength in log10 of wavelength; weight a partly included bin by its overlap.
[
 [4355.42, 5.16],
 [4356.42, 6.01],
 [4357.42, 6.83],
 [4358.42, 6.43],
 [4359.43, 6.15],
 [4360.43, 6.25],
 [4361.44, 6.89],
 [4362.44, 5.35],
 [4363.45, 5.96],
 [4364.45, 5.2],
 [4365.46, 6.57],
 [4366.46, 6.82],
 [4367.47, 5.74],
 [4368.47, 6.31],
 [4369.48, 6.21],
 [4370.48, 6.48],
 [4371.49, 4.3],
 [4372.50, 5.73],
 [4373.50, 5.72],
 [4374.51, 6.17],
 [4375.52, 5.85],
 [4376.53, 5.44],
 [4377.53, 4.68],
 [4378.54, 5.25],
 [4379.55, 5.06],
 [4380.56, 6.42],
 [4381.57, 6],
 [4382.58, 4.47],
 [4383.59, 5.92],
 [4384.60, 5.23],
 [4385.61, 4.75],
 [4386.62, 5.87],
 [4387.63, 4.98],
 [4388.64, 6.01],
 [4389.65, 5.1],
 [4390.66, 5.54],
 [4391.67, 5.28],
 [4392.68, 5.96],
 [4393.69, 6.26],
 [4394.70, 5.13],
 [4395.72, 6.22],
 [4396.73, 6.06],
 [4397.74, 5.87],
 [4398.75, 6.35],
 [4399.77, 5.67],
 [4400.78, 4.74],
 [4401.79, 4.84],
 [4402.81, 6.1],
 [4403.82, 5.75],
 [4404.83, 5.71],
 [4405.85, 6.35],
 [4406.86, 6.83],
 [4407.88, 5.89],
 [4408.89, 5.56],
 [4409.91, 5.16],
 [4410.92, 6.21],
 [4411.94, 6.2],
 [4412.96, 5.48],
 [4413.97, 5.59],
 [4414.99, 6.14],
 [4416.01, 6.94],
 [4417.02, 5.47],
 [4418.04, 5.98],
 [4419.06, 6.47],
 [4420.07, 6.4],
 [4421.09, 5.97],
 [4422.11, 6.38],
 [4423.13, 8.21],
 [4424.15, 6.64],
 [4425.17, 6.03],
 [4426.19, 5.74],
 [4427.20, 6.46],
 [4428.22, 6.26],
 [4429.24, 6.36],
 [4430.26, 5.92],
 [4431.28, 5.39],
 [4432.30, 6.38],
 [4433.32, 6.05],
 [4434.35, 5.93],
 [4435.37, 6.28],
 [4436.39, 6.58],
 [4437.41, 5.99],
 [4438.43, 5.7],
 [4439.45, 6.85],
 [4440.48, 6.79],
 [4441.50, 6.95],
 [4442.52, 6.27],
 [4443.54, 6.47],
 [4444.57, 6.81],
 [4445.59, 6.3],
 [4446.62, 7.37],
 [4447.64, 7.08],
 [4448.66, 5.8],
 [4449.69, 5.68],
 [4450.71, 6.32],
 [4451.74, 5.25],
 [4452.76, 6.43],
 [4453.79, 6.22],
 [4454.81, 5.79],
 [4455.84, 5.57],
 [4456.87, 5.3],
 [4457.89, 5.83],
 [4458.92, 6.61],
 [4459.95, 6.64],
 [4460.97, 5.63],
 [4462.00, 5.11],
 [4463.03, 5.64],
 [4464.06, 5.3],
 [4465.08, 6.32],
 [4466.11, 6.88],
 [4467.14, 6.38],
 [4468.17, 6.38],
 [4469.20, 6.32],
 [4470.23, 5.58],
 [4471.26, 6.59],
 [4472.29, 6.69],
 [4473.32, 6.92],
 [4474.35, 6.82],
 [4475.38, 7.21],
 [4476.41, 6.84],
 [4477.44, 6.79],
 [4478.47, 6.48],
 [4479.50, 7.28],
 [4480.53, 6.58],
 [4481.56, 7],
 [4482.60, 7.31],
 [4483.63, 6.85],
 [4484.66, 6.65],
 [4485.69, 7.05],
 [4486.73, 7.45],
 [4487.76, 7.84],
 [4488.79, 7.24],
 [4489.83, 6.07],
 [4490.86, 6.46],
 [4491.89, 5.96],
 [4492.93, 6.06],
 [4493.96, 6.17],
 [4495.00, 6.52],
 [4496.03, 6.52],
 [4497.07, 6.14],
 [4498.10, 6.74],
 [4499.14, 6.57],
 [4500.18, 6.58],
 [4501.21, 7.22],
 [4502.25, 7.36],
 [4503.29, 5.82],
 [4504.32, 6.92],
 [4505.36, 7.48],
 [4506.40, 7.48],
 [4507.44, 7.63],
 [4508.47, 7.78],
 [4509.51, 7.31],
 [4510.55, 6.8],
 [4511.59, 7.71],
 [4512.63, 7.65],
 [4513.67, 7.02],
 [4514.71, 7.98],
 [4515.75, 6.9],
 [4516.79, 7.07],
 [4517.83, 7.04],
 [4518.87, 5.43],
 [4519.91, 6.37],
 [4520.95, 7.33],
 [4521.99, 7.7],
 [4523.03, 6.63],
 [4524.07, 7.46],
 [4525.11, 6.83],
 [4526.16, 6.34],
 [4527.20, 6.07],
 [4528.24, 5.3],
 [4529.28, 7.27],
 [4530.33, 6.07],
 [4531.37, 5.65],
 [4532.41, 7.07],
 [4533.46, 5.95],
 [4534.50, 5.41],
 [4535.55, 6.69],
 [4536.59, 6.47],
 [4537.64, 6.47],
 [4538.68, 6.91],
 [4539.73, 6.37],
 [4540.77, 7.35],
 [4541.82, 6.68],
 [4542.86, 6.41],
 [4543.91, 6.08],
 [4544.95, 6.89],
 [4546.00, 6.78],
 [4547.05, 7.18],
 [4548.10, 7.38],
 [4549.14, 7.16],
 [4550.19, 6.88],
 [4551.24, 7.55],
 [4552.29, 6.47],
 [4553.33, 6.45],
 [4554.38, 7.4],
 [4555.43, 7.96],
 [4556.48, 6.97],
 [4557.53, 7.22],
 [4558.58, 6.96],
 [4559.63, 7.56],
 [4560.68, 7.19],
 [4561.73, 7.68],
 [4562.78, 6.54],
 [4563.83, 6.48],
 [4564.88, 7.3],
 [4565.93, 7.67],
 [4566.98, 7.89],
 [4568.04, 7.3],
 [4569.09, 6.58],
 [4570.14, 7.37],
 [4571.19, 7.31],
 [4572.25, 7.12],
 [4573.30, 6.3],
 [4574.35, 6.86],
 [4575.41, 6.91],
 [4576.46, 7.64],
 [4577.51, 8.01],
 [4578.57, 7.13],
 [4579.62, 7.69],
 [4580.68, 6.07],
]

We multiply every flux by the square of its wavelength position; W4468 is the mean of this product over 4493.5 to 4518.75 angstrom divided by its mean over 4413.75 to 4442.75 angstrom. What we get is 1.15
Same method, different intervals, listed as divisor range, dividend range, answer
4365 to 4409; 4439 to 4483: 1.15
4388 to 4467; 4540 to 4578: 1.24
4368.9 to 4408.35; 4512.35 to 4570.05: 1.30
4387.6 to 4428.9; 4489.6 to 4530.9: 1.19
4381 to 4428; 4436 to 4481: 1.10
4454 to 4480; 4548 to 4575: 1.18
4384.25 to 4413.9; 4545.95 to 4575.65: 1.34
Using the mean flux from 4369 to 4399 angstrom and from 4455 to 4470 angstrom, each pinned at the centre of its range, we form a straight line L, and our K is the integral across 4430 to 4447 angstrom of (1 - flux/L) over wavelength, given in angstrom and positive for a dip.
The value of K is -1.4 angstrom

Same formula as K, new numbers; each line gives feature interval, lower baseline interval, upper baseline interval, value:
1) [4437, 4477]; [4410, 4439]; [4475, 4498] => 1.2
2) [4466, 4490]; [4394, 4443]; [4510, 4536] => -1.4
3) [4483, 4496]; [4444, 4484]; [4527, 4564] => -0.4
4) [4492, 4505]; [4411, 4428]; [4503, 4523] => 0.8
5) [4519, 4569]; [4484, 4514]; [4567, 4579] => 1.6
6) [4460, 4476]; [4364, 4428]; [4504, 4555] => 0.3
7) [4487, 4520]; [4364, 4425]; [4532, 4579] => -1.4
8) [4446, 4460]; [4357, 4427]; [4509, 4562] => 0.4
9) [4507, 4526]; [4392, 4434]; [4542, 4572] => -1.0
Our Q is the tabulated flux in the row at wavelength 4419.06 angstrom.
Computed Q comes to 6.47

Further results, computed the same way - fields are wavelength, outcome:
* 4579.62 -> 7.69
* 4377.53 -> 4.68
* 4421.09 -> 5.97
